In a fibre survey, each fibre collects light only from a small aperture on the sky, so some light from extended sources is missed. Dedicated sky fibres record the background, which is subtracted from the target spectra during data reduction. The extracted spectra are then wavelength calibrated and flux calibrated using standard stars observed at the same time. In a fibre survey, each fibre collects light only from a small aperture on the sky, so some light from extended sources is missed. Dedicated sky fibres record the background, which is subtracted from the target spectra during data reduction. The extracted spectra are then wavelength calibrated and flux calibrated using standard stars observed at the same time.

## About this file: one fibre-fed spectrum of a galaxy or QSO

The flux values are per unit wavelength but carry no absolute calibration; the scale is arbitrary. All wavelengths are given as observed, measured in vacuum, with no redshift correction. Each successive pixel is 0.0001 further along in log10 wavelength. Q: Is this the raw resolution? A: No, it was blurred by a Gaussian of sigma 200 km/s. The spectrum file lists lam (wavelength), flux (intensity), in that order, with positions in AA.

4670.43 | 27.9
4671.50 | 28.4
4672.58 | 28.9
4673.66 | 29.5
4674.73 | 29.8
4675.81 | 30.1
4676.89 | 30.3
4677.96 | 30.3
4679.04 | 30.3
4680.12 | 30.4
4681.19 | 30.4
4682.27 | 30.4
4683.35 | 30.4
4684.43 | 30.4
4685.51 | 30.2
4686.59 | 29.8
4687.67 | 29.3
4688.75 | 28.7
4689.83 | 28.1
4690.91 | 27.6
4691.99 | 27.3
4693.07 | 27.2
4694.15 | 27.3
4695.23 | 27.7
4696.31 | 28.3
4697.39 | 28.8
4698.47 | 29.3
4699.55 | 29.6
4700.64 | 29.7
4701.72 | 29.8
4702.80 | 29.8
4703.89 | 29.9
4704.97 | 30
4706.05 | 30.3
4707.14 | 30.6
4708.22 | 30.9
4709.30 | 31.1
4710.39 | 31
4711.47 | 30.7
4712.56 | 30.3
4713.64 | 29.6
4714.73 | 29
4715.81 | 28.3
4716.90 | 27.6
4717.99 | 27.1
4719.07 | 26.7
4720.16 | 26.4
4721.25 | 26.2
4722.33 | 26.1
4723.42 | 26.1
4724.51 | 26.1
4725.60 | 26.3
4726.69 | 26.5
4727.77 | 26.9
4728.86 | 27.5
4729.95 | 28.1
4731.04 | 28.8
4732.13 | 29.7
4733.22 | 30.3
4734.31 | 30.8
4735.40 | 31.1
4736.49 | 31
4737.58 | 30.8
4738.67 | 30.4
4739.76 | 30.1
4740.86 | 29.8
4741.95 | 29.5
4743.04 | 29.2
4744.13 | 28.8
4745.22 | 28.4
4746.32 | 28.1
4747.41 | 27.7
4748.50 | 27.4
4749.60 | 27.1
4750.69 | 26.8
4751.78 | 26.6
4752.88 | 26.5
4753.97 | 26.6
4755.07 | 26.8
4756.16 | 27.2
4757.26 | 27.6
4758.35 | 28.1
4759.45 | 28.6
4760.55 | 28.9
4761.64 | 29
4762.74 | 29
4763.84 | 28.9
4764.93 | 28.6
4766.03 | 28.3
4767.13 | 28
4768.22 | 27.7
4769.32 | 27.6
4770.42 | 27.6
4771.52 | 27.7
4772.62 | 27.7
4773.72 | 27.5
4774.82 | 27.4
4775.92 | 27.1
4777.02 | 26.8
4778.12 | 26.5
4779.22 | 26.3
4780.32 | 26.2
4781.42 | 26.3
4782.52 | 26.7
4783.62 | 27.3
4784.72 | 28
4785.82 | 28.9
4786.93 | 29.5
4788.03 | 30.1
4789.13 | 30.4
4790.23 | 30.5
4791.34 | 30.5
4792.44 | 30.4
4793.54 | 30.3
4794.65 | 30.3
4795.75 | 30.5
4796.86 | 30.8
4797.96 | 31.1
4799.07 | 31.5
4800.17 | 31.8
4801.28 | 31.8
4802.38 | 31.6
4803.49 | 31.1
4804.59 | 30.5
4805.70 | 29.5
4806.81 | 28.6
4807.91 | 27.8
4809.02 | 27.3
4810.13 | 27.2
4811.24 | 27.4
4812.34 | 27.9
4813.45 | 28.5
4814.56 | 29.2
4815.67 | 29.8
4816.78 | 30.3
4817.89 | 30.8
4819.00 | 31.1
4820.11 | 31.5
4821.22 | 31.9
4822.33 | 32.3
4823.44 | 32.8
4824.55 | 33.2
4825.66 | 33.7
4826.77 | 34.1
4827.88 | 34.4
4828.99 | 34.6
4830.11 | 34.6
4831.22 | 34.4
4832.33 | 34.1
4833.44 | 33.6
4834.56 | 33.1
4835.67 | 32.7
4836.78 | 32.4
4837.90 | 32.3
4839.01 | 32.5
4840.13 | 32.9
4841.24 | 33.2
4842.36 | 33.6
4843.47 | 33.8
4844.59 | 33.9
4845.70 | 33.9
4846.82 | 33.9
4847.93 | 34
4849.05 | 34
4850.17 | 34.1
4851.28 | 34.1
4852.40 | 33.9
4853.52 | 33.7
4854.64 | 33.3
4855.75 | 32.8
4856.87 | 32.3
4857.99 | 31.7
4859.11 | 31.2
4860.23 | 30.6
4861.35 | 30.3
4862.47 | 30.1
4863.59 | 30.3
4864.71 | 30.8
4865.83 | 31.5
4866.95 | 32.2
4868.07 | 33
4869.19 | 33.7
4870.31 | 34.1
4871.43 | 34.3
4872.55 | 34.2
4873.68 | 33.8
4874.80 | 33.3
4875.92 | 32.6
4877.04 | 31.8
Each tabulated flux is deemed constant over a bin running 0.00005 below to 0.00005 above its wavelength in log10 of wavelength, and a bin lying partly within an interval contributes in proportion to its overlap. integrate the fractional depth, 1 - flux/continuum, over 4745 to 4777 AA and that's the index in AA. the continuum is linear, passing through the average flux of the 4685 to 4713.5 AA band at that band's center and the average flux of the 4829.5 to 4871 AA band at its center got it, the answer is 3.2 AA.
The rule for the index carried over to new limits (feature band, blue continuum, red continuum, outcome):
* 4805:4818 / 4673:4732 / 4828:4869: 1.3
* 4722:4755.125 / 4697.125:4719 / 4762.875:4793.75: 0.8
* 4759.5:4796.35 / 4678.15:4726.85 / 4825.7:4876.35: 3.1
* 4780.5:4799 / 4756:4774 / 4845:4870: -0.1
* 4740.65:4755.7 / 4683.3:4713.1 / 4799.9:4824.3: 1.0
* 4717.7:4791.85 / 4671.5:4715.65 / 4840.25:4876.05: 6.5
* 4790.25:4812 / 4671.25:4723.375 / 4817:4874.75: 1.2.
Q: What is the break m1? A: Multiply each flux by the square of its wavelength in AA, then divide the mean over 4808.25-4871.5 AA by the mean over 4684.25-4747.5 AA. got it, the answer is 1.18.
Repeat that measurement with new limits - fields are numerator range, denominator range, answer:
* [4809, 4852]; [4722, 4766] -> 1.19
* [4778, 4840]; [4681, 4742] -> 1.10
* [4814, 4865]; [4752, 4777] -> 1.21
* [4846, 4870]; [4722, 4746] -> 1.19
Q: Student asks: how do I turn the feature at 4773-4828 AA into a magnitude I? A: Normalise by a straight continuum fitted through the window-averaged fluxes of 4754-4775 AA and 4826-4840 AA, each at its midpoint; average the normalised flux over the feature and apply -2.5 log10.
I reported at 0.04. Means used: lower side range 28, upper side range 33.5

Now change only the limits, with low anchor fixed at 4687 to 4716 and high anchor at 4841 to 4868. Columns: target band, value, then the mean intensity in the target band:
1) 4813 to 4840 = -0.01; 32.4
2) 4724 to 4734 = 0.08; 27.9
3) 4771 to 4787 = 0.14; 27.3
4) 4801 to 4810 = 0.07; 29.6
